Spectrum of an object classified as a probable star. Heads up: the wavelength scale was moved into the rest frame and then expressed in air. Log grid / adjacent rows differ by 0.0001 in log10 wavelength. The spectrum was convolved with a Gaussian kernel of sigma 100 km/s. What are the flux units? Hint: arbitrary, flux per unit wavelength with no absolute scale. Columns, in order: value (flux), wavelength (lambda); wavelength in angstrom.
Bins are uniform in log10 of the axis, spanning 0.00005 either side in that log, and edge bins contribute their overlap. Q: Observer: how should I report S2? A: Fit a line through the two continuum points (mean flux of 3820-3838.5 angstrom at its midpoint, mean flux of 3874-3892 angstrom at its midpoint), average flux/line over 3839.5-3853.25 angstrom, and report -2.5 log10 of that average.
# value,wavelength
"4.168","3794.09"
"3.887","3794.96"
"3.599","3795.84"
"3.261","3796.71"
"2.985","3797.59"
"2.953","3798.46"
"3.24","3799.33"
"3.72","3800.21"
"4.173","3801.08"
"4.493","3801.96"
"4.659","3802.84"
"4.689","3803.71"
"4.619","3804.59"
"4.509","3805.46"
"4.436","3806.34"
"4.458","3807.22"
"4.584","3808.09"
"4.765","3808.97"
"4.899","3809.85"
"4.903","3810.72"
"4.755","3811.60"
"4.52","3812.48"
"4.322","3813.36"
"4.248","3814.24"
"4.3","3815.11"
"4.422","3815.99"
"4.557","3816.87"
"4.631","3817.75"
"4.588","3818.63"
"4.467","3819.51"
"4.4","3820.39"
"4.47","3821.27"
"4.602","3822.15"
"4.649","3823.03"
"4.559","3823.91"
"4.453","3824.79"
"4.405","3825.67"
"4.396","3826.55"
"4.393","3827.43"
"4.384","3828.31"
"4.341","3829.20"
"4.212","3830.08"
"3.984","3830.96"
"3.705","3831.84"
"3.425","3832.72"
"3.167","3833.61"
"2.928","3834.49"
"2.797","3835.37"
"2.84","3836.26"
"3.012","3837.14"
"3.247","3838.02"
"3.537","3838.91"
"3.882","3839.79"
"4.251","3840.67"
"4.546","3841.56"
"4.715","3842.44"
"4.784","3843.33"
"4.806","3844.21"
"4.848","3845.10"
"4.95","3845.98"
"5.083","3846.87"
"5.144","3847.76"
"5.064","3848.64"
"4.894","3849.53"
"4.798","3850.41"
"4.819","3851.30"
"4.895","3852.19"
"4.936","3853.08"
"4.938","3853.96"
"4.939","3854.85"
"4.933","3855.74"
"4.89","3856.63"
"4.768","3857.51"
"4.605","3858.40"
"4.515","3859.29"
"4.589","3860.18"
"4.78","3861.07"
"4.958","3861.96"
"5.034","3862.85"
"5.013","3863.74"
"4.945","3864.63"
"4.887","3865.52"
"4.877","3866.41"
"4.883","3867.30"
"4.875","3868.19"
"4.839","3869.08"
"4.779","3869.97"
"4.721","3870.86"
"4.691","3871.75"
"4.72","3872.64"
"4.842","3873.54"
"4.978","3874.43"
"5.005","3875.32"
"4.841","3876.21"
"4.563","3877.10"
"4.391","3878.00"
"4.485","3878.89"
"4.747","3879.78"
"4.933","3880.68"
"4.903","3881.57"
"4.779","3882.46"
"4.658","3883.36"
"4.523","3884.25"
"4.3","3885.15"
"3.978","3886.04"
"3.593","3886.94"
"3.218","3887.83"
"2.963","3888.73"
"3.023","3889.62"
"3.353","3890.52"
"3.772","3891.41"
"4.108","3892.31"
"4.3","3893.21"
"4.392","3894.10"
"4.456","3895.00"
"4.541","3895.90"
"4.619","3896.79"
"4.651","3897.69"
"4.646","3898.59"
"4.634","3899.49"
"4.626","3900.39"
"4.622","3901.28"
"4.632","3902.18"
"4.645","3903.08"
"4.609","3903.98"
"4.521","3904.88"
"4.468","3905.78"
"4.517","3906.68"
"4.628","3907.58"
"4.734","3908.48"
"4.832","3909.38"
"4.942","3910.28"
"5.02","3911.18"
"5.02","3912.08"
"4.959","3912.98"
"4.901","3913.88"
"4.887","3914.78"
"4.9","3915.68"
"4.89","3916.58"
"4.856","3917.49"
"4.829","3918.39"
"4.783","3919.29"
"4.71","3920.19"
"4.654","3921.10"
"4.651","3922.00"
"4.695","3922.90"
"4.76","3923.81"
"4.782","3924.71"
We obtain -0.19 mag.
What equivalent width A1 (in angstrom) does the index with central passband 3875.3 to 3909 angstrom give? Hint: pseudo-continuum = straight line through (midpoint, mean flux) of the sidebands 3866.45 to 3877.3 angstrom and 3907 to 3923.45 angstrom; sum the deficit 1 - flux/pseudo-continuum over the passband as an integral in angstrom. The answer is 3.2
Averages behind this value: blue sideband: 4.82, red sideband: 4.82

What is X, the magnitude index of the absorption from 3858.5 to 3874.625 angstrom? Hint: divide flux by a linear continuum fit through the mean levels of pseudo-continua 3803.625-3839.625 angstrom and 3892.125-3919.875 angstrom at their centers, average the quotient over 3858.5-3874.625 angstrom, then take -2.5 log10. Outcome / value -0.08 mag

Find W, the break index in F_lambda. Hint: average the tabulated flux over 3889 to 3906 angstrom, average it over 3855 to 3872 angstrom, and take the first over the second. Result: 0.90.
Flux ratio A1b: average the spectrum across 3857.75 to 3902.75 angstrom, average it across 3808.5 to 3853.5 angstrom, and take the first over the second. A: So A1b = 1.04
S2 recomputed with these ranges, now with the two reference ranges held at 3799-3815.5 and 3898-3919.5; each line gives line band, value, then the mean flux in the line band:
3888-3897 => 0.20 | 3.91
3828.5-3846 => 0.17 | 3.88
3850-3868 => -0.06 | 4.85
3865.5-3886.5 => -0.01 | 4.71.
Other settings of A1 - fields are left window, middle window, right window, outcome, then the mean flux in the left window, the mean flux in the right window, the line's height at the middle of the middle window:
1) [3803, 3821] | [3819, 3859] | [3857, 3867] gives 2.9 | 4.56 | 4.82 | 4.7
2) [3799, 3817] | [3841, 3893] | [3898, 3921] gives -0.1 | 4.45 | 4.75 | 4.62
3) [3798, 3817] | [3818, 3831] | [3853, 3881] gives 0.2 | 4.37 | 4.81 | 4.5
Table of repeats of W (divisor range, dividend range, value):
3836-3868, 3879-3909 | 0.93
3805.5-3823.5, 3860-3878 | 1.06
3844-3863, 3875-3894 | 0.86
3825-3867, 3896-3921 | 1.07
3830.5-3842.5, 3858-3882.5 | 1.35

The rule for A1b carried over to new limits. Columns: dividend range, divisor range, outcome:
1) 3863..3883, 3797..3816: 1.12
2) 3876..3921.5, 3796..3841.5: 1.09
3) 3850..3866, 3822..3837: 1.23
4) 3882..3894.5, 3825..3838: 1.06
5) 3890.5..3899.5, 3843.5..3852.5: 0.88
